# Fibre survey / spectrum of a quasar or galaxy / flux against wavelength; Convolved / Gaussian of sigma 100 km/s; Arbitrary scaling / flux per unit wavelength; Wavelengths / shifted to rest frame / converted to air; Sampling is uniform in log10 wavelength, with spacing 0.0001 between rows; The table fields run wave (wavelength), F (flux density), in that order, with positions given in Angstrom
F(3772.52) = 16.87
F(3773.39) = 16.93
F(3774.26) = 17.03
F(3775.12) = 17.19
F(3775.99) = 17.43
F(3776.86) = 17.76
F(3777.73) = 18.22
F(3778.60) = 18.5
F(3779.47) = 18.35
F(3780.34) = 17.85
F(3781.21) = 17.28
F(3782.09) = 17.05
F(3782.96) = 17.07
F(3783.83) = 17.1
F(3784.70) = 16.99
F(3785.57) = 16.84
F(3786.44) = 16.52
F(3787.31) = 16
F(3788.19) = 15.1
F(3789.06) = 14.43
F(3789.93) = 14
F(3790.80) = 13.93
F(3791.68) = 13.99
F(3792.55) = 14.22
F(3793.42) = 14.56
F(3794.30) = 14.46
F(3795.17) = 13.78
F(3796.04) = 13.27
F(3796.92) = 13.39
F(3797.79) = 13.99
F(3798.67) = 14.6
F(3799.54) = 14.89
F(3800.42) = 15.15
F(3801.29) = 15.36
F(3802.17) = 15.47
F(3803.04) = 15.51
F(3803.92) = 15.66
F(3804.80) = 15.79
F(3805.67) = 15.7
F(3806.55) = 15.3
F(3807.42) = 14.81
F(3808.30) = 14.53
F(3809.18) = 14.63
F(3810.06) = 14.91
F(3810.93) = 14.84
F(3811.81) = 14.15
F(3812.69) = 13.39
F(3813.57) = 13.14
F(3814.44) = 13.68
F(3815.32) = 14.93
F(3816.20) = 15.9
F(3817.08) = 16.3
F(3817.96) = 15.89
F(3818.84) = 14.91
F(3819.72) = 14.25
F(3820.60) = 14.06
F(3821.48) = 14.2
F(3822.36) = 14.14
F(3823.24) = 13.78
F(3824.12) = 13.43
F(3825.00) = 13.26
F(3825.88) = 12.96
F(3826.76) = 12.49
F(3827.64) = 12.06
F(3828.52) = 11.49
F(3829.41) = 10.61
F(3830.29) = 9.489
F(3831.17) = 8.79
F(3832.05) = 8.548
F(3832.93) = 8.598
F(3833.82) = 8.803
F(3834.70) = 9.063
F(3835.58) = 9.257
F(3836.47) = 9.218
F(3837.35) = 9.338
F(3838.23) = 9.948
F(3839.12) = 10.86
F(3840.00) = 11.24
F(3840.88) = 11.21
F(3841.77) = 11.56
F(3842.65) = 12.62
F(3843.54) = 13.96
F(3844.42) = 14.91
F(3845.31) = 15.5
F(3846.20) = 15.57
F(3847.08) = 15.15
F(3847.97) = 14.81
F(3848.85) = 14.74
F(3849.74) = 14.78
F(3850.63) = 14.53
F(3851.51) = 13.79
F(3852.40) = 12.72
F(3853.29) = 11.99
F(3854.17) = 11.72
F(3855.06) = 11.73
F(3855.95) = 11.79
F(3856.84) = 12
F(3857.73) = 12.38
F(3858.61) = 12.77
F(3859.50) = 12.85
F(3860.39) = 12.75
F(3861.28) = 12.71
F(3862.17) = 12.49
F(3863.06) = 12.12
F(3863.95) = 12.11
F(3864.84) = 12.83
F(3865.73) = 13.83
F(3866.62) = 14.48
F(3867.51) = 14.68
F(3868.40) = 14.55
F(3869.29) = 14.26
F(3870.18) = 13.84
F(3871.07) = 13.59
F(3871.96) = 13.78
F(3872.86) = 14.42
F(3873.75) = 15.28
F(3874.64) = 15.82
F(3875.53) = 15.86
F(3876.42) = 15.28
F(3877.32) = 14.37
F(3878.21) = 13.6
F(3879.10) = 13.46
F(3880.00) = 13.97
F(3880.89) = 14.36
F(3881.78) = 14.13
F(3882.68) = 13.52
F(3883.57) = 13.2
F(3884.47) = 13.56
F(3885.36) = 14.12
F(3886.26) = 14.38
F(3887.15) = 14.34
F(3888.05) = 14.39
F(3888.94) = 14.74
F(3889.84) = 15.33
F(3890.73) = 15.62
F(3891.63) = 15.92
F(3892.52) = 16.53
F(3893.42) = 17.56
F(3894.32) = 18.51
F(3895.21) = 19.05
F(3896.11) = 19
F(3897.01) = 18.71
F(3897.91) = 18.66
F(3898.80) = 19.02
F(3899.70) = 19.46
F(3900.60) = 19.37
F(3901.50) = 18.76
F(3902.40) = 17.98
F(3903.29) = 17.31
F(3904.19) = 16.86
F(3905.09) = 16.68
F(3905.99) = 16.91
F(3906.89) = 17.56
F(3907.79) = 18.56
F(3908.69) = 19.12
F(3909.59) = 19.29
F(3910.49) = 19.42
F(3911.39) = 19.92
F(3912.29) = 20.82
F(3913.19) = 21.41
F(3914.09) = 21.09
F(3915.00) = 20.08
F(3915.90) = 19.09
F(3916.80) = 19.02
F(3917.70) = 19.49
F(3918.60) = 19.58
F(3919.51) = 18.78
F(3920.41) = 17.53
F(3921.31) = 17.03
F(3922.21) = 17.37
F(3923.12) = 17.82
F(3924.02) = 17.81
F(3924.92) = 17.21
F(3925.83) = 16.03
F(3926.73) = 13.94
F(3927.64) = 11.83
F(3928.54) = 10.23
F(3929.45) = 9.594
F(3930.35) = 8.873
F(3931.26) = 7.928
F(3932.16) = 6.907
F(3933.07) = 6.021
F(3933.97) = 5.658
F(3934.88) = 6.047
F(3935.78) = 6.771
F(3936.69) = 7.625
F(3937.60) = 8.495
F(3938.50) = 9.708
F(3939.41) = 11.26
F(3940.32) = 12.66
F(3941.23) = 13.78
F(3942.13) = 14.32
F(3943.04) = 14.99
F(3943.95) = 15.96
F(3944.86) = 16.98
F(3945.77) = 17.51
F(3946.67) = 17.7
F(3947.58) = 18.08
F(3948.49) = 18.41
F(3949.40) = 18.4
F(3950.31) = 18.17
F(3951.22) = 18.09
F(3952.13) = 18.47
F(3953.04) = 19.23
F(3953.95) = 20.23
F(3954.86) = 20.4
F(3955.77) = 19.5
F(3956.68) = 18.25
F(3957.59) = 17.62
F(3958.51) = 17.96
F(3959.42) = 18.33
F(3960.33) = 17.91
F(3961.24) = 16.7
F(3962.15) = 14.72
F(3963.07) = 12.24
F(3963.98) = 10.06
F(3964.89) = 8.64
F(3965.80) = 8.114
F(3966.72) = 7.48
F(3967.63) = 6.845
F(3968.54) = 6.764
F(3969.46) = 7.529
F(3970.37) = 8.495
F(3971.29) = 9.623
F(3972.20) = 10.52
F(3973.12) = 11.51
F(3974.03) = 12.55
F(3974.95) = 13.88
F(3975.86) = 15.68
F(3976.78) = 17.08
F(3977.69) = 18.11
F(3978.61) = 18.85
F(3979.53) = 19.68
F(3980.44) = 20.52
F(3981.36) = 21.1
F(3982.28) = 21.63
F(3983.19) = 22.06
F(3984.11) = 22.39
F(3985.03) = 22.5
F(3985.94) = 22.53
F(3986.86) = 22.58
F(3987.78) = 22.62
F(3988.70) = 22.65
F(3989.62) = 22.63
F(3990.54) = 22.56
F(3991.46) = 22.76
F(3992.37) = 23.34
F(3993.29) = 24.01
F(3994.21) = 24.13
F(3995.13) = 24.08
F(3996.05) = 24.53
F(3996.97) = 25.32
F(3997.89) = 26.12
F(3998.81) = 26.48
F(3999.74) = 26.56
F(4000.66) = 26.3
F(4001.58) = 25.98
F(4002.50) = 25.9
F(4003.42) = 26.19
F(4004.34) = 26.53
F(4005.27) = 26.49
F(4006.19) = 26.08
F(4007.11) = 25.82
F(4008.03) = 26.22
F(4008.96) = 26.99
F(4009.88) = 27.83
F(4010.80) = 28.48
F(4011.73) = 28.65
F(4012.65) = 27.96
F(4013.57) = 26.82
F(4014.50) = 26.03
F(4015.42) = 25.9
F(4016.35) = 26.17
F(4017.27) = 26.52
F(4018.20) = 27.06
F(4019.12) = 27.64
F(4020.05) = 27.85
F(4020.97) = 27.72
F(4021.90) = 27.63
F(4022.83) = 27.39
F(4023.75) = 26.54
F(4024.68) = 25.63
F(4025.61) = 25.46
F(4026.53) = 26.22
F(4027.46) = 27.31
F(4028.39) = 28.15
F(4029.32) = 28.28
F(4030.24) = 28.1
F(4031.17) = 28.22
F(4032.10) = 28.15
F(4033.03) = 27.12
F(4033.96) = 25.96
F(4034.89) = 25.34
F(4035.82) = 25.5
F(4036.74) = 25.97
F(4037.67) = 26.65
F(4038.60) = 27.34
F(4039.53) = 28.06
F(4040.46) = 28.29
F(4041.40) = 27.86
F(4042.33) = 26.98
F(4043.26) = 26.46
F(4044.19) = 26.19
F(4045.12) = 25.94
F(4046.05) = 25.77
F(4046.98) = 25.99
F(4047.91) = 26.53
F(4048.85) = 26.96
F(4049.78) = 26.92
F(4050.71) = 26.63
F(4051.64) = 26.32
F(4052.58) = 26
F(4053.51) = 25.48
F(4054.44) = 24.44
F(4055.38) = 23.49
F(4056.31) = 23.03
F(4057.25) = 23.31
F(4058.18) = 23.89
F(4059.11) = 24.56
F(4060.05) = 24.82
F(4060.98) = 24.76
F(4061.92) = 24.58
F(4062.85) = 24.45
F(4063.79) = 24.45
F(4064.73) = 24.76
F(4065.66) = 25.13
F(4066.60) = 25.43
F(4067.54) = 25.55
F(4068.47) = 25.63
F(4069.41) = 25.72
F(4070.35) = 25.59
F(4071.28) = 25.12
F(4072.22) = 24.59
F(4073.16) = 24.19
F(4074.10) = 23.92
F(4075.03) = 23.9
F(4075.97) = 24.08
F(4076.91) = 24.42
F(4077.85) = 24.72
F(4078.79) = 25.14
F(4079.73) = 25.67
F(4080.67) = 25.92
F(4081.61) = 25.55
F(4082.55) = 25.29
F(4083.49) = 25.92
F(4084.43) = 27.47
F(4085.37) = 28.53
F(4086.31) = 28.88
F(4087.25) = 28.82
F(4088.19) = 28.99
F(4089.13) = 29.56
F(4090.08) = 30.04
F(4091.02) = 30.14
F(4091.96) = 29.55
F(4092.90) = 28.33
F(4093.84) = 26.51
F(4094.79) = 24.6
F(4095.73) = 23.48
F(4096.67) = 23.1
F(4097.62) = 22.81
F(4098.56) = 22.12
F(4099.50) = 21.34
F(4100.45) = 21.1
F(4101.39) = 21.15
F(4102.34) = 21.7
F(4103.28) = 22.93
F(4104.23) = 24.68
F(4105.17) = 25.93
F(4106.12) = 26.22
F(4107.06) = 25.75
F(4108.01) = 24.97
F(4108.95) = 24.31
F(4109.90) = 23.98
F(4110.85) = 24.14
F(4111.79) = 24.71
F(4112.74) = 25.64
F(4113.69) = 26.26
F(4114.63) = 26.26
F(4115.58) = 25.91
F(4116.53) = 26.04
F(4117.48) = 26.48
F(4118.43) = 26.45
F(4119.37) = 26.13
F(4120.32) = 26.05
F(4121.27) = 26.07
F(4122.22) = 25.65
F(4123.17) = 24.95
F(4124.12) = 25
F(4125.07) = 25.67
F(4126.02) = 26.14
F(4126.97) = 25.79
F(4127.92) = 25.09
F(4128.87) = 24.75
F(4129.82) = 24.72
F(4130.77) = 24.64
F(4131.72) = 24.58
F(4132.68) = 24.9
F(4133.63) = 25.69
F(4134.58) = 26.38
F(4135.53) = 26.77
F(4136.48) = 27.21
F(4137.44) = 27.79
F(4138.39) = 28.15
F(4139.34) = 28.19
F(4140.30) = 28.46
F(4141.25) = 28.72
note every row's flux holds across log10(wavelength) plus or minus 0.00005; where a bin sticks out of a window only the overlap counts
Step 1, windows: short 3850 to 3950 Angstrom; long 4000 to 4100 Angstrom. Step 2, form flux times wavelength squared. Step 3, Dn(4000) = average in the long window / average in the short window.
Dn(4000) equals 1.9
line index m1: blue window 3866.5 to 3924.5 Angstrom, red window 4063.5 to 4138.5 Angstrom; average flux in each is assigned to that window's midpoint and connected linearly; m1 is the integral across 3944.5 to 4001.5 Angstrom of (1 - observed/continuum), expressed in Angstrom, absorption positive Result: 5.49 Angstrom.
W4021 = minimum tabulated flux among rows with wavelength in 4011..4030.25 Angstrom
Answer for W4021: 25.46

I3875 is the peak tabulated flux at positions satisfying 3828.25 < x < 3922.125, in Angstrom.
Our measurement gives 21.41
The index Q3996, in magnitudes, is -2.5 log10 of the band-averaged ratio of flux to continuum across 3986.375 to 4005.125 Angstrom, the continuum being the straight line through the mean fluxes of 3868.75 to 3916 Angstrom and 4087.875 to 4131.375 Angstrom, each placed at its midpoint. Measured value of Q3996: -0.18 mag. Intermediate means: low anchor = 16.6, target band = 24.6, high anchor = 25.3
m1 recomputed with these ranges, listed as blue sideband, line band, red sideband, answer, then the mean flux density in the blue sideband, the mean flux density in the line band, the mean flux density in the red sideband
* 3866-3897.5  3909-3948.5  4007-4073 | 7.56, 15.1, 14.7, 26.2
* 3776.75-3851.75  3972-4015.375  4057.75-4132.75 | -3.58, 14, 23.1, 25.3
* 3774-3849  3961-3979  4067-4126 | 7.72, 14.1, 11.7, 25.5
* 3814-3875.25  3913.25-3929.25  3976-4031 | 1.19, 12.9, 17.3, 25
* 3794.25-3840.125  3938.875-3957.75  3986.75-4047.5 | 4.05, 13.2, 17.1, 26.2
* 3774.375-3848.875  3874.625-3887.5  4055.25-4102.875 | 2.10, 14.1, 14.2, 25.2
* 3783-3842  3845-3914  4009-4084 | 7.15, 13.5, 15.4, 26.1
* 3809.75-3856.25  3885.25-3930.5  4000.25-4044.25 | 2.46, 12.7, 17.3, 26.9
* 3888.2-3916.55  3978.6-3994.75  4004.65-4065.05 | 0.83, 18.3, 22.2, 26.4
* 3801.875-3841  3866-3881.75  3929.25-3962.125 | -1.07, 12.9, 14.4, 14.3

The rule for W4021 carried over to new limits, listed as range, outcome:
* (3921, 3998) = 5.658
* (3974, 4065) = 12.55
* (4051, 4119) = 21.1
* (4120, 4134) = 24.58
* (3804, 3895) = 8.548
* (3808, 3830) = 10.61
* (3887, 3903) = 14.34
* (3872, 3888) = 13.2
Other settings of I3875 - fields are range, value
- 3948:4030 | 28.65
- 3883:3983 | 21.63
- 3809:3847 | 16.3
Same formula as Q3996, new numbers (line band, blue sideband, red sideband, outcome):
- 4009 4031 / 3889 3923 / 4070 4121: -0.20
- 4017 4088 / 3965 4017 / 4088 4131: -0.12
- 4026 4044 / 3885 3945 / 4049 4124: -0.21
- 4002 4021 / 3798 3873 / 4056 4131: -0.24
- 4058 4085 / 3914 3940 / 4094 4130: -0.13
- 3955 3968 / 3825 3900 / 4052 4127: 0.30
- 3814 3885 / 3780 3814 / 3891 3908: 0.26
